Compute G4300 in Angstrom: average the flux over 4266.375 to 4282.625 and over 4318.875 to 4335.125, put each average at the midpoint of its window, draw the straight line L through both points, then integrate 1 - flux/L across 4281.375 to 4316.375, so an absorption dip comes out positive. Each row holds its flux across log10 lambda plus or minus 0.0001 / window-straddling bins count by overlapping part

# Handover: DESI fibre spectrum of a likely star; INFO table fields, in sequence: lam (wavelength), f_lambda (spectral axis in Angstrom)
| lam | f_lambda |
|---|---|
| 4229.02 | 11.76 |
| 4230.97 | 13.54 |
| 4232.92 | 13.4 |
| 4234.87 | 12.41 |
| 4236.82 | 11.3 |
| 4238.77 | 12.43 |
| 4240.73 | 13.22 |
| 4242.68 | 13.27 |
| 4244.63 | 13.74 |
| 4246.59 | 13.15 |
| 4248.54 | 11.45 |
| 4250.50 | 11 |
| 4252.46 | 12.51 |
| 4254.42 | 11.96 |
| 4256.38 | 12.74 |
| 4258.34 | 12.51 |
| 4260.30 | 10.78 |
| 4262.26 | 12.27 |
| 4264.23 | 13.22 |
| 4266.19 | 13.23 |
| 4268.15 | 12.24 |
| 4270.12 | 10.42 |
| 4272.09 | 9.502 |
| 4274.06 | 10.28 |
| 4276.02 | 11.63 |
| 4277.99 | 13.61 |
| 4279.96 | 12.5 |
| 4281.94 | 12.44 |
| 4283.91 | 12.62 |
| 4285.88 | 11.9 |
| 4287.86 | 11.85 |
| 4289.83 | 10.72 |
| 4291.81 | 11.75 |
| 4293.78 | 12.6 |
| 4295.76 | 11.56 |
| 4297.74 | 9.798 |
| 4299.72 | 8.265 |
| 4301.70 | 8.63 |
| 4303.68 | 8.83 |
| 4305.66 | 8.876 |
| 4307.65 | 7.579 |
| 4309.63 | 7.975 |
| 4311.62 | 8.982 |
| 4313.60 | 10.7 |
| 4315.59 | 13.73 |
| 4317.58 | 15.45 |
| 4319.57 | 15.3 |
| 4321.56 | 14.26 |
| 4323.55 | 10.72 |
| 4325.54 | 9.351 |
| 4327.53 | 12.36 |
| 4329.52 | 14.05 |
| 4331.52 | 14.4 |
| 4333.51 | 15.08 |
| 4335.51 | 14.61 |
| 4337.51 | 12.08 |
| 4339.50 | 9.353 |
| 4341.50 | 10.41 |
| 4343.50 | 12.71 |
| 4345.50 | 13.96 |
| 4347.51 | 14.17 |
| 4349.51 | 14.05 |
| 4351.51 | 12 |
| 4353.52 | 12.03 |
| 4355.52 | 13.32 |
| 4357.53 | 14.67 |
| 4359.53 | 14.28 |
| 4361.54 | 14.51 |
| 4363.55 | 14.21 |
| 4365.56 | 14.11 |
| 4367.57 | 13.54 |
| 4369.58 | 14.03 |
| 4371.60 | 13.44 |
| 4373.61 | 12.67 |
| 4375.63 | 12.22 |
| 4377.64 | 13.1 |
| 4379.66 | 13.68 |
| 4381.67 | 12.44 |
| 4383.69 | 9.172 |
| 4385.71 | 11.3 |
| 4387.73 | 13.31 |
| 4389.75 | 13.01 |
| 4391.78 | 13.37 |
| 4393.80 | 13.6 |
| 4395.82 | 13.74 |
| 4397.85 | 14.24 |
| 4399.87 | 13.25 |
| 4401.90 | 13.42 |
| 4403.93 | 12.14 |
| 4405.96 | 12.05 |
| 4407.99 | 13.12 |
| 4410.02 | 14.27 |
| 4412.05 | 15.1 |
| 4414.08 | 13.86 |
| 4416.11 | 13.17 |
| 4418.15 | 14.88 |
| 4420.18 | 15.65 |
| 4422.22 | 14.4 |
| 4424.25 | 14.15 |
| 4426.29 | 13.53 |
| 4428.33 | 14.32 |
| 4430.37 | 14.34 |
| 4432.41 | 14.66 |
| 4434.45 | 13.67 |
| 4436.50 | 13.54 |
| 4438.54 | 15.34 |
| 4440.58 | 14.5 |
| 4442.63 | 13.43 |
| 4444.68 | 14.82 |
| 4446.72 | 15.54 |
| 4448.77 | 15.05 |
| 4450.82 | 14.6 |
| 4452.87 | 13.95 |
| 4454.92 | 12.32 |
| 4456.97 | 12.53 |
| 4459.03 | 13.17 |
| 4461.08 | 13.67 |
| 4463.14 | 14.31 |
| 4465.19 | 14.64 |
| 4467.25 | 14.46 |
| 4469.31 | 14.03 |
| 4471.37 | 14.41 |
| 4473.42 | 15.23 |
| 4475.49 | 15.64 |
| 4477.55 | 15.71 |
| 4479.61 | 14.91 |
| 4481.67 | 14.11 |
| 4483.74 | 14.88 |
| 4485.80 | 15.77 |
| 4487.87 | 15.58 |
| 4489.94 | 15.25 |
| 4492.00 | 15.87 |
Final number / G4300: 5.4 Angstrom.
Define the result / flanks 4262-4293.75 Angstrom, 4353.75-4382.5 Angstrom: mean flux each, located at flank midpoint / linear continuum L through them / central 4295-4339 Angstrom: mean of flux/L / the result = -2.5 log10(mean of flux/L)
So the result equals 0.11 mag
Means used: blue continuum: 11.9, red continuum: 13.6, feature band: 11.5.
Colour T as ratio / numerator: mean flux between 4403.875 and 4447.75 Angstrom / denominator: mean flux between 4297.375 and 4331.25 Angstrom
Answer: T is 1.29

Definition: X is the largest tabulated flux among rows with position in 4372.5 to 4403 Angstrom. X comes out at 14.24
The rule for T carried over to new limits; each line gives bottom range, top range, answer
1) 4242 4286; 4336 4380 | 1.08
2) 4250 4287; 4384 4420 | 1.12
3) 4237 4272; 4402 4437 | 1.14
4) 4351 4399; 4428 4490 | 1.10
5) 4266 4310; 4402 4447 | 1.30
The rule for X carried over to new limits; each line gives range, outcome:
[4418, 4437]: 15.65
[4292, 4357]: 15.45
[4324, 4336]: 15.08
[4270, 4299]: 13.61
